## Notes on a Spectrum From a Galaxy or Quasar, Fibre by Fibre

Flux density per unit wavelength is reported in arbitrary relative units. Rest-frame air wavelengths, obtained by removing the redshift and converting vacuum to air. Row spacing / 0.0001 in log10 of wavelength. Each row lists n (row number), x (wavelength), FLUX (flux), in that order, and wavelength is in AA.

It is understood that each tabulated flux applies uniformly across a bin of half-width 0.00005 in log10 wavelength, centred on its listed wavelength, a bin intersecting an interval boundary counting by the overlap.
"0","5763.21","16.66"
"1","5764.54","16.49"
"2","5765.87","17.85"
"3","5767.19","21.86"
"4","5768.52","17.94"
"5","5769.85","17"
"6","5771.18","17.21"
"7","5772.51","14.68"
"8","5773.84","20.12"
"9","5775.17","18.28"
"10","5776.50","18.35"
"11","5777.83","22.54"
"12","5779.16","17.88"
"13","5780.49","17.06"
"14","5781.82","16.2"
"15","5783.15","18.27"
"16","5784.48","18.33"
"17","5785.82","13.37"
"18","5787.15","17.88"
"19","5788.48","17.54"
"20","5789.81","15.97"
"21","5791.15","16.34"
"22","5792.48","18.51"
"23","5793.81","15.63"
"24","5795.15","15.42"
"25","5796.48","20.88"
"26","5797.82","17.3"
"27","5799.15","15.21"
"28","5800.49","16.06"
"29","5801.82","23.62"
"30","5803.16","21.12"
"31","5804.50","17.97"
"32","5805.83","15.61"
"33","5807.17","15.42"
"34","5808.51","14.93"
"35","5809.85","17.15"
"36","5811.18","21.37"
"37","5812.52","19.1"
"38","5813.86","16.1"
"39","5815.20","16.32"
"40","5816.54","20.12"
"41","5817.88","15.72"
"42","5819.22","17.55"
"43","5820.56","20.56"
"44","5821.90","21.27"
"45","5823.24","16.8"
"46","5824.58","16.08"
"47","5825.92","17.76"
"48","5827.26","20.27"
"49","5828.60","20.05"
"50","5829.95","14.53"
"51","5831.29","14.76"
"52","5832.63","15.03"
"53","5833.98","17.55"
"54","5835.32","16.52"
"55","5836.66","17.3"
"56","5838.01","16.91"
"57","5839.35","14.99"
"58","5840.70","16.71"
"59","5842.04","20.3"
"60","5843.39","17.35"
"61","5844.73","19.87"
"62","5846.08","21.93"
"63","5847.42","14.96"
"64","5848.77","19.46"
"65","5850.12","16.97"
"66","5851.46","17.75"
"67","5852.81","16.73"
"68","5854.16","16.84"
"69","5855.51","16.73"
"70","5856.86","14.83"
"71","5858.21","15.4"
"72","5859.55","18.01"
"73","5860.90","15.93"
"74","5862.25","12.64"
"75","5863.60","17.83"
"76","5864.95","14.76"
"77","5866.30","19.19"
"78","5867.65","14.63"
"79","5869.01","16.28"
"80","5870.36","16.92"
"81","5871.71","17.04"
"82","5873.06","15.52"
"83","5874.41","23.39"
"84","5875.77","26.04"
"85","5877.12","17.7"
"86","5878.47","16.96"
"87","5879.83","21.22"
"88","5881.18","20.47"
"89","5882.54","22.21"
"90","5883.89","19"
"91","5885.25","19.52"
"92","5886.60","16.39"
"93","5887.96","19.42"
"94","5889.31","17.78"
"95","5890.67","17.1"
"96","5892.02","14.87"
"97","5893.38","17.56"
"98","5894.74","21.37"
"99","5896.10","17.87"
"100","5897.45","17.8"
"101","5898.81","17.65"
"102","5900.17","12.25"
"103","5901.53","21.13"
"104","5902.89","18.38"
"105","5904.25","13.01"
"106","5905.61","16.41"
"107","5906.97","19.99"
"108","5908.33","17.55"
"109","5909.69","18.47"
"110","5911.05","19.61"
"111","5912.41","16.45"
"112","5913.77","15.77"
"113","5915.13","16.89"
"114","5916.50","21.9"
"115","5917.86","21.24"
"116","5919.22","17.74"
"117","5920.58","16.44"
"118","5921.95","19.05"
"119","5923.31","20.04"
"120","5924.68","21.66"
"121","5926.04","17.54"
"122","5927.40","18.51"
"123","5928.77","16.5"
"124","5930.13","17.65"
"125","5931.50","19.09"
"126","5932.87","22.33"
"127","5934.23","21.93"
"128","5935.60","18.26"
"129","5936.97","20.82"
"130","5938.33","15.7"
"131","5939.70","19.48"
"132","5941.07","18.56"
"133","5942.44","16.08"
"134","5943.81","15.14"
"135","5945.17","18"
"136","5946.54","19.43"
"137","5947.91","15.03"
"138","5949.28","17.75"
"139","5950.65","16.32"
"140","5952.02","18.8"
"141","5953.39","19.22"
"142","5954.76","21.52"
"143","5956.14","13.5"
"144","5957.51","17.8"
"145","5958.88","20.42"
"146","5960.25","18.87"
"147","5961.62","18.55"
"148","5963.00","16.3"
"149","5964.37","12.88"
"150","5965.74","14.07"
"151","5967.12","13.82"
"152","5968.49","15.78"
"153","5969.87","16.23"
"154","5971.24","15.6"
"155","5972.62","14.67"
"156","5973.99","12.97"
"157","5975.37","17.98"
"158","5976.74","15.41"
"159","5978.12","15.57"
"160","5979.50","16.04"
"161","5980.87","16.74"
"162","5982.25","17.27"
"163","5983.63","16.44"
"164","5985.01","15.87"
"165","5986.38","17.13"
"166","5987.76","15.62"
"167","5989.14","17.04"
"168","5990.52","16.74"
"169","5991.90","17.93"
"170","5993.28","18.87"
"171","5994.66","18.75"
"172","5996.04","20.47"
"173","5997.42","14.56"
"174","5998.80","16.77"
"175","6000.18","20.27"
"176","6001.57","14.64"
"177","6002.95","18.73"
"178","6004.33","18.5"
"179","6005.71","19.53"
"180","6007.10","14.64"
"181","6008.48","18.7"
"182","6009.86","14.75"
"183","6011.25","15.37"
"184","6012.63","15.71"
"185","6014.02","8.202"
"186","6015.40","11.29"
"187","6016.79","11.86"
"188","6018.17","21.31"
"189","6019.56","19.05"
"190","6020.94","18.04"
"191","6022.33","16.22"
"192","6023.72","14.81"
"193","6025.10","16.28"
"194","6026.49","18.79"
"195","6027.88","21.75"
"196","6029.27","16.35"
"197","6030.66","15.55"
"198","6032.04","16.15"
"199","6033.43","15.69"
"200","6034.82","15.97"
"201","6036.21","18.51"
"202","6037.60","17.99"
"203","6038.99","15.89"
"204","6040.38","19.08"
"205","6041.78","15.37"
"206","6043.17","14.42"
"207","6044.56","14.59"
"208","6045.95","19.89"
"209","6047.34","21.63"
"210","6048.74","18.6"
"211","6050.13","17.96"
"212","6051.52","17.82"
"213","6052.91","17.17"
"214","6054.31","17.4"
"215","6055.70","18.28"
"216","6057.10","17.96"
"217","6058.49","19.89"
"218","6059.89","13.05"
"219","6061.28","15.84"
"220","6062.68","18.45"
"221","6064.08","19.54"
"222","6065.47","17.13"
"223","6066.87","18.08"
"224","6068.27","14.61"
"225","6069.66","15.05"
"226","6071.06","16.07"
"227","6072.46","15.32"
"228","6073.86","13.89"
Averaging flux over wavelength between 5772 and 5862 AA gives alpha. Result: 17.5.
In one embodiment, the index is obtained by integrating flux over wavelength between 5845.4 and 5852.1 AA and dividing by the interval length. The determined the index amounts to 18.2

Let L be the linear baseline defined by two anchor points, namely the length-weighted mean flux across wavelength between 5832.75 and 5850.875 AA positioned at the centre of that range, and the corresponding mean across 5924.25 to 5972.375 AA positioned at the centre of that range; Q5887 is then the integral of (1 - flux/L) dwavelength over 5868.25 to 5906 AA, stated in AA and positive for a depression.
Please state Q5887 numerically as -1.29 AA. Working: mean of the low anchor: 17.7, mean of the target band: 18.3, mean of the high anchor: 17.6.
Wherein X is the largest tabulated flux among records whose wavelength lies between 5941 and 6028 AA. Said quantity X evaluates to 21.75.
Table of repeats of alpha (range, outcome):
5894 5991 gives 17.5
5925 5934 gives 18.9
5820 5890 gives 17.8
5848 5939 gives 18.1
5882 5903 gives 18.1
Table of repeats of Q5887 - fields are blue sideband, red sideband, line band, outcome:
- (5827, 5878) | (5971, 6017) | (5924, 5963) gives -4.0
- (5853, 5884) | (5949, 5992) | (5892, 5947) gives -3.4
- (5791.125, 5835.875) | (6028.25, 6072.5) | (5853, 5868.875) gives 1.3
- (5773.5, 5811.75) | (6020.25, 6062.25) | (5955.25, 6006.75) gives 1.9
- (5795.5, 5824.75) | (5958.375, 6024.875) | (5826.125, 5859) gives 0.9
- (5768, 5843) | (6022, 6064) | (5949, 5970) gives 0.5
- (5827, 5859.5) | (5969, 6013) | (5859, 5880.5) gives -0.8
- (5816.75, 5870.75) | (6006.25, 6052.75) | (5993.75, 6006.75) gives -1.0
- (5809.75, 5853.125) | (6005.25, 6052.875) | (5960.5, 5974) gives 1.4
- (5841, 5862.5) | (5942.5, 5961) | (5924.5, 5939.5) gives -1.1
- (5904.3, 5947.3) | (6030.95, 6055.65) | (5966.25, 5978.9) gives 1.9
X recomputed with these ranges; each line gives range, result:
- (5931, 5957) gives 22.33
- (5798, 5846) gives 23.62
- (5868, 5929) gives 26.04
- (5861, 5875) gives 23.39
